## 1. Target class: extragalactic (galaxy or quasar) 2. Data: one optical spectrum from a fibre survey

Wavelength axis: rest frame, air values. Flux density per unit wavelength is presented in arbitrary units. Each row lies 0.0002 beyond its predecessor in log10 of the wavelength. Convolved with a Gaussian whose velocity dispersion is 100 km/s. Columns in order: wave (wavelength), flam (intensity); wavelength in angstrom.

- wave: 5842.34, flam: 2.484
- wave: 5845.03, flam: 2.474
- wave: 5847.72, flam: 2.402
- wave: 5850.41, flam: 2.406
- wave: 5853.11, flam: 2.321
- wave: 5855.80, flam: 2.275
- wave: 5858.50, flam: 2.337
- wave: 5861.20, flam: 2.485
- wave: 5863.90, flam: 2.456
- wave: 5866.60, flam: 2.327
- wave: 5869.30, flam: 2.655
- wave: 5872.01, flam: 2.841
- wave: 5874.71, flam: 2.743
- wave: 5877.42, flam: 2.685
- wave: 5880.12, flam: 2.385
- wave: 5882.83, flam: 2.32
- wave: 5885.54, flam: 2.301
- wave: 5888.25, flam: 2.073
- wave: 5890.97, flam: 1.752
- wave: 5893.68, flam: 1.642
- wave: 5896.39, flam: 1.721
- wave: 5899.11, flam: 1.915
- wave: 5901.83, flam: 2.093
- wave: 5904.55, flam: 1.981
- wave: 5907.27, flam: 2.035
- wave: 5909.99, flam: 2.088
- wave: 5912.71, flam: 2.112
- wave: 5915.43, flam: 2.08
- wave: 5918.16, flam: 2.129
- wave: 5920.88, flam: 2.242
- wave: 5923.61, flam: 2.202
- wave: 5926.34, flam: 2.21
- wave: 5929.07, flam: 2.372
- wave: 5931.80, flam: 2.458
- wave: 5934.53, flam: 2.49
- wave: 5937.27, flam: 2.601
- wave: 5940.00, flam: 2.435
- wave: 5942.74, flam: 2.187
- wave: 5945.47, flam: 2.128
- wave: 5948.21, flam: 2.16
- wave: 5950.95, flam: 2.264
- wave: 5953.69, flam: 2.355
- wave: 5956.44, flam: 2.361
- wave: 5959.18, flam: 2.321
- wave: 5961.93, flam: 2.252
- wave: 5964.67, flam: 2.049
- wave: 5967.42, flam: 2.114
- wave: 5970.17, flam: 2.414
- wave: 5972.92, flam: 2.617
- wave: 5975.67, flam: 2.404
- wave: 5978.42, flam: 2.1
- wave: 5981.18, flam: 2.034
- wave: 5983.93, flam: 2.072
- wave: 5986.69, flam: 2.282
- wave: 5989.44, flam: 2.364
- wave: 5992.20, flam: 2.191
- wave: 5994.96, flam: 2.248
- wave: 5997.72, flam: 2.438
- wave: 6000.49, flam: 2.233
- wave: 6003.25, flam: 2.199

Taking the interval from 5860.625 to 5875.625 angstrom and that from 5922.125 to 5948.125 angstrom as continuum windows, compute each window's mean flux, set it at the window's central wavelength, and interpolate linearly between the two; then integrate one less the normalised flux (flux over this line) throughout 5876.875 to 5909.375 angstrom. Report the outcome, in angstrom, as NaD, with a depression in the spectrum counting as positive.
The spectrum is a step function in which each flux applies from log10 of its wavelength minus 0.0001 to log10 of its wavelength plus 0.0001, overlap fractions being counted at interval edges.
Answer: 5.6 angstrom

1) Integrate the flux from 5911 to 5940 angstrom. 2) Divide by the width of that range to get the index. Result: 2.29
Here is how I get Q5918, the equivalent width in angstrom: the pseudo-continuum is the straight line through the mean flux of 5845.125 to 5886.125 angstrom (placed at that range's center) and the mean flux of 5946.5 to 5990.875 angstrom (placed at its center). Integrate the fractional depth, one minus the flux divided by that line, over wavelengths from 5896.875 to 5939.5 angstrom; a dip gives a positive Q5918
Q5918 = 2.9 angstrom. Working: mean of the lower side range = 2.47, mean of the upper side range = 2.26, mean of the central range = 2.2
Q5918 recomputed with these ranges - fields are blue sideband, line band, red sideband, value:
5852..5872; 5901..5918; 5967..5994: 2.2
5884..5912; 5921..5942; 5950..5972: -2.5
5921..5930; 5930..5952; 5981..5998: -0.9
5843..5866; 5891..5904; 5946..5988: 2.8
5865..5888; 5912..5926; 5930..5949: 1.4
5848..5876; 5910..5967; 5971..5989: 1.8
